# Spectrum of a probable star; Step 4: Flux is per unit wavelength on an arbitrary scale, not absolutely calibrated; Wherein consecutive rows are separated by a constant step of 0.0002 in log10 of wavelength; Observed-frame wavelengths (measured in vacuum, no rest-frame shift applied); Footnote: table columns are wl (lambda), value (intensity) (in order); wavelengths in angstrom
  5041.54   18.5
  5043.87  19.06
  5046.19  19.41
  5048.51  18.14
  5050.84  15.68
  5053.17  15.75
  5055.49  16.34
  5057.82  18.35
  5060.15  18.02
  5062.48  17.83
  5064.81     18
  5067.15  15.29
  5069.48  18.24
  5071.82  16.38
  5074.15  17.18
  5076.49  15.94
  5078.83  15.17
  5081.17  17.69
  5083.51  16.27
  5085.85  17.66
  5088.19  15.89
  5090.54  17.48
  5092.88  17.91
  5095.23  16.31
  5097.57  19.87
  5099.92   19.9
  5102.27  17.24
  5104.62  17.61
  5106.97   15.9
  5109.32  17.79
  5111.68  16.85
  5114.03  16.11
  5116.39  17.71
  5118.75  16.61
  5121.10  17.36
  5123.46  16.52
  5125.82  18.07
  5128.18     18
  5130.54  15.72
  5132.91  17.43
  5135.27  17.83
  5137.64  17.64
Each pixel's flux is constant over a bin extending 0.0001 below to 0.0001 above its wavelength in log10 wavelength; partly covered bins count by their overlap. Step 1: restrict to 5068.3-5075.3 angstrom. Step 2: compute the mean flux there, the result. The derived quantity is 17.3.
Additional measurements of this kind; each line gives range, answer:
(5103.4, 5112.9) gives 17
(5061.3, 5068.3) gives 17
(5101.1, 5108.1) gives 16.9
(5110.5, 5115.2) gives 16.5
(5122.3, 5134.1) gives 17.2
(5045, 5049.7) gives 18.8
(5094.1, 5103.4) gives 18.4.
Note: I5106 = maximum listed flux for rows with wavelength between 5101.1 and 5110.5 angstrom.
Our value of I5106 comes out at 17.79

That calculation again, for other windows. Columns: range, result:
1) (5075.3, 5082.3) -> 17.69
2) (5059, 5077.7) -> 18.24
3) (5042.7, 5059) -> 19.41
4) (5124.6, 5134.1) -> 18.07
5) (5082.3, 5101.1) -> 19.9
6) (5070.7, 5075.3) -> 17.18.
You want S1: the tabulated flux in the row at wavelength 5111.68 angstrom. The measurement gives 16.85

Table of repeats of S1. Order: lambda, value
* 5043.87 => 19.06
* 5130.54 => 15.72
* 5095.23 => 16.31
